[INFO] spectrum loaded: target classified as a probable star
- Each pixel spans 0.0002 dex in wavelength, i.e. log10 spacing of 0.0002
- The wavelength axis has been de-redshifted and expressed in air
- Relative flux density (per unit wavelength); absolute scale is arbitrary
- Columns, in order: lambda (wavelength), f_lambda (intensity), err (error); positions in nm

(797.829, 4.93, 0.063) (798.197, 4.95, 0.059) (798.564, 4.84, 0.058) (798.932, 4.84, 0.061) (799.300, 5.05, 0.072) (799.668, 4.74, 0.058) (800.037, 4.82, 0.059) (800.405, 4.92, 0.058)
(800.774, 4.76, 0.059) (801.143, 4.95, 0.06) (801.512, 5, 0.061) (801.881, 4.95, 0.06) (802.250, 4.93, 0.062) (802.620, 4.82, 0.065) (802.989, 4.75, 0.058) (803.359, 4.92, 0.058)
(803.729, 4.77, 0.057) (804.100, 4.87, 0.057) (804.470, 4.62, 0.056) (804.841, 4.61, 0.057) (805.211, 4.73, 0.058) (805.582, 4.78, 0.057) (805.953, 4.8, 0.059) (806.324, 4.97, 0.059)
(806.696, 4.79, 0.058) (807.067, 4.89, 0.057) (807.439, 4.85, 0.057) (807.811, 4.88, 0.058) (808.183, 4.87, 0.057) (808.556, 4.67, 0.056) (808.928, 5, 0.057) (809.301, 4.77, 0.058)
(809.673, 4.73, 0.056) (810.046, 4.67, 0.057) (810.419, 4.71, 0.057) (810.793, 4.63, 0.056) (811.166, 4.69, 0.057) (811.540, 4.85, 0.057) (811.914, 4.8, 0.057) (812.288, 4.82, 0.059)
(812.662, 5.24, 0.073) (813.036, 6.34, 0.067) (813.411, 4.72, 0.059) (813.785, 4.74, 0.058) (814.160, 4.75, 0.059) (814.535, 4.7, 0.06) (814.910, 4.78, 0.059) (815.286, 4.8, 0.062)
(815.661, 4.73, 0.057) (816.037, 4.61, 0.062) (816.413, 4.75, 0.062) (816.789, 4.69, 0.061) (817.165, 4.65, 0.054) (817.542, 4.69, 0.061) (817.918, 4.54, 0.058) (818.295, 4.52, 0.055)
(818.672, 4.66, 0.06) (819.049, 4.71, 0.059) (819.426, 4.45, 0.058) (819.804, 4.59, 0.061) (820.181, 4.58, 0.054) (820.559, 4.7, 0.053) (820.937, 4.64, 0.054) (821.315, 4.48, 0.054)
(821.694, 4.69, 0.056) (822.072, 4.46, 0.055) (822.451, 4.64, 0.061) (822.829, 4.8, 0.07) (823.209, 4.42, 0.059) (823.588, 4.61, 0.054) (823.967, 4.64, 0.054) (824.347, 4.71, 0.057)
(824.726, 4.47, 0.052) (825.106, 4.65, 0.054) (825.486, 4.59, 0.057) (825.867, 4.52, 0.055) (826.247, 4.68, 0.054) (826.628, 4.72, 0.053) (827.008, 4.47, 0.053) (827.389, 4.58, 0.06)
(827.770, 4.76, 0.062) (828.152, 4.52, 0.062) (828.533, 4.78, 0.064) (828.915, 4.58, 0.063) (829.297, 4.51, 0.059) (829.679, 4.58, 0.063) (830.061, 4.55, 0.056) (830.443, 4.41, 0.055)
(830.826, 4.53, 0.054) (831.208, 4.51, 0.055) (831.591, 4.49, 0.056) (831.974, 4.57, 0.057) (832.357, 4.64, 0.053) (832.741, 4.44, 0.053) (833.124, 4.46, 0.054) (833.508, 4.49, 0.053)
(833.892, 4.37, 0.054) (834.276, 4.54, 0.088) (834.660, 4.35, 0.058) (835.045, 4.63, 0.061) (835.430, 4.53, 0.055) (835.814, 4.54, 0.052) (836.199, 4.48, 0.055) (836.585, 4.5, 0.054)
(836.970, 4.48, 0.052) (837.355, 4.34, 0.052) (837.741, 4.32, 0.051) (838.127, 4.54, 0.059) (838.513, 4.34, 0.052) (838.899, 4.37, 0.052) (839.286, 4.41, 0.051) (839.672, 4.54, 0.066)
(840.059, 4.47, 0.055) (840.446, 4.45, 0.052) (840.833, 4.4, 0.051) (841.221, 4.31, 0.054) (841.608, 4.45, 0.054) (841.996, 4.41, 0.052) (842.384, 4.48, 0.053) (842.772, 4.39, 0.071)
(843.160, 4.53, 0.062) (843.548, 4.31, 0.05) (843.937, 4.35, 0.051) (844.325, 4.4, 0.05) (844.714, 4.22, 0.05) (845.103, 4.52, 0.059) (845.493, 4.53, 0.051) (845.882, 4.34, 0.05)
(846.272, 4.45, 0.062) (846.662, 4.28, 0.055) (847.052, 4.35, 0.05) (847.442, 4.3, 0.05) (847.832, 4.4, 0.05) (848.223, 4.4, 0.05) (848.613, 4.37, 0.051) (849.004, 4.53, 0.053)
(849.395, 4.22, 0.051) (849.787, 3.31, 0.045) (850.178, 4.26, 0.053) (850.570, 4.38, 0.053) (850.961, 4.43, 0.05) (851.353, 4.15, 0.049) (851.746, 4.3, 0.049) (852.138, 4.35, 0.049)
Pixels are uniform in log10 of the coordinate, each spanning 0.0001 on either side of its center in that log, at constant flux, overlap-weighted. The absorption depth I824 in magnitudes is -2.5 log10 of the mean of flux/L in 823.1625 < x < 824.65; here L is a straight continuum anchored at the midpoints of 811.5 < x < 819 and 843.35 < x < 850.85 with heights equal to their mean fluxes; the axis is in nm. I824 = 0.02 mag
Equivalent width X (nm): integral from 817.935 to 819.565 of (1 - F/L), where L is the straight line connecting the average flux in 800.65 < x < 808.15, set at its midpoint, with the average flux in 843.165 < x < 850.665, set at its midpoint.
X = 0.026 nm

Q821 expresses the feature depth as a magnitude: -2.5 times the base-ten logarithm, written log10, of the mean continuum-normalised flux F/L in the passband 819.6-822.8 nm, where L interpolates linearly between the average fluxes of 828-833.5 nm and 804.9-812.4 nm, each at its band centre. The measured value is 0.01 mag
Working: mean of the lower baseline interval 4.79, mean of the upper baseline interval 4.54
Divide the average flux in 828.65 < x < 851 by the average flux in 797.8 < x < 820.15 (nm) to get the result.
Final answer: 0.9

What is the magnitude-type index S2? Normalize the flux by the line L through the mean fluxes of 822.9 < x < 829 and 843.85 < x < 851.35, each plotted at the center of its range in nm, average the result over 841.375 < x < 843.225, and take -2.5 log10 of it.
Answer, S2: -0.01 mag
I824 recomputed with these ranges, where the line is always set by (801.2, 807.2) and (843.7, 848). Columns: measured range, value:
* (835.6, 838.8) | 0.01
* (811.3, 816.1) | -0.04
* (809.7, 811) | 0.02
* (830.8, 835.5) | 0.00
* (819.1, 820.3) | 0.02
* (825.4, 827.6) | 0.00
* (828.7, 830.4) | 0.00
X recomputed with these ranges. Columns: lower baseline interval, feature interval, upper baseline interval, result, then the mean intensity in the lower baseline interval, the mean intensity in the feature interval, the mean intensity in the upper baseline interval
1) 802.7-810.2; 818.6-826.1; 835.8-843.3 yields 0.04 nm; 4.8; 4.6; 4.43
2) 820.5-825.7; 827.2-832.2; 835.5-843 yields -0.04 nm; 4.6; 4.57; 4.43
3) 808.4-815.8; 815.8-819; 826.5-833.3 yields 0.09 nm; 4.86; 4.64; 4.56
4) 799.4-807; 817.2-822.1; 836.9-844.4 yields 0.05 nm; 4.83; 4.6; 4.41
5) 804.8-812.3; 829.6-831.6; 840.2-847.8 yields 0.01 nm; 4.79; 4.51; 4.39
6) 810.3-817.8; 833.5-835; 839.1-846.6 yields 0.03 nm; 4.83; 4.45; 4.42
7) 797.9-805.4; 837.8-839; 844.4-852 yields 0.00 nm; 4.84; 4.41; 4.3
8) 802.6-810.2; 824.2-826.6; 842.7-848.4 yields -0.01 nm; 4.8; 4.61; 4.38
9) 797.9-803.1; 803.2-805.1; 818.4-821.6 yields 0.03 nm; 4.88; 4.75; 4.6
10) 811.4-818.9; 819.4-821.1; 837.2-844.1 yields 0.05 nm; 4.82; 4.6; 4.41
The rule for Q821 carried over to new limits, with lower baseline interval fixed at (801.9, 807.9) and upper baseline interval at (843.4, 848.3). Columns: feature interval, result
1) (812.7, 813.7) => -0.15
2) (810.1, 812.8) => -0.01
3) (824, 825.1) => 0.00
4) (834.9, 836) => -0.02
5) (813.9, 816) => -0.01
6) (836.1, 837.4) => 0.00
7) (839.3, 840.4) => -0.01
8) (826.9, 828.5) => -0.01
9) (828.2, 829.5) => -0.01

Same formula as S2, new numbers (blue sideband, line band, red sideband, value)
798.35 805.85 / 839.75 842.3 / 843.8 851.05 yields -0.008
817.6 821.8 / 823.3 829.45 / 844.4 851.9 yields -0.019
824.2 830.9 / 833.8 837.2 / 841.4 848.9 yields 0.002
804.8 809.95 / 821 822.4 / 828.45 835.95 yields 0.020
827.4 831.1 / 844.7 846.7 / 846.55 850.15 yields -0.031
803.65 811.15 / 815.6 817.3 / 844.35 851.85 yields -0.002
